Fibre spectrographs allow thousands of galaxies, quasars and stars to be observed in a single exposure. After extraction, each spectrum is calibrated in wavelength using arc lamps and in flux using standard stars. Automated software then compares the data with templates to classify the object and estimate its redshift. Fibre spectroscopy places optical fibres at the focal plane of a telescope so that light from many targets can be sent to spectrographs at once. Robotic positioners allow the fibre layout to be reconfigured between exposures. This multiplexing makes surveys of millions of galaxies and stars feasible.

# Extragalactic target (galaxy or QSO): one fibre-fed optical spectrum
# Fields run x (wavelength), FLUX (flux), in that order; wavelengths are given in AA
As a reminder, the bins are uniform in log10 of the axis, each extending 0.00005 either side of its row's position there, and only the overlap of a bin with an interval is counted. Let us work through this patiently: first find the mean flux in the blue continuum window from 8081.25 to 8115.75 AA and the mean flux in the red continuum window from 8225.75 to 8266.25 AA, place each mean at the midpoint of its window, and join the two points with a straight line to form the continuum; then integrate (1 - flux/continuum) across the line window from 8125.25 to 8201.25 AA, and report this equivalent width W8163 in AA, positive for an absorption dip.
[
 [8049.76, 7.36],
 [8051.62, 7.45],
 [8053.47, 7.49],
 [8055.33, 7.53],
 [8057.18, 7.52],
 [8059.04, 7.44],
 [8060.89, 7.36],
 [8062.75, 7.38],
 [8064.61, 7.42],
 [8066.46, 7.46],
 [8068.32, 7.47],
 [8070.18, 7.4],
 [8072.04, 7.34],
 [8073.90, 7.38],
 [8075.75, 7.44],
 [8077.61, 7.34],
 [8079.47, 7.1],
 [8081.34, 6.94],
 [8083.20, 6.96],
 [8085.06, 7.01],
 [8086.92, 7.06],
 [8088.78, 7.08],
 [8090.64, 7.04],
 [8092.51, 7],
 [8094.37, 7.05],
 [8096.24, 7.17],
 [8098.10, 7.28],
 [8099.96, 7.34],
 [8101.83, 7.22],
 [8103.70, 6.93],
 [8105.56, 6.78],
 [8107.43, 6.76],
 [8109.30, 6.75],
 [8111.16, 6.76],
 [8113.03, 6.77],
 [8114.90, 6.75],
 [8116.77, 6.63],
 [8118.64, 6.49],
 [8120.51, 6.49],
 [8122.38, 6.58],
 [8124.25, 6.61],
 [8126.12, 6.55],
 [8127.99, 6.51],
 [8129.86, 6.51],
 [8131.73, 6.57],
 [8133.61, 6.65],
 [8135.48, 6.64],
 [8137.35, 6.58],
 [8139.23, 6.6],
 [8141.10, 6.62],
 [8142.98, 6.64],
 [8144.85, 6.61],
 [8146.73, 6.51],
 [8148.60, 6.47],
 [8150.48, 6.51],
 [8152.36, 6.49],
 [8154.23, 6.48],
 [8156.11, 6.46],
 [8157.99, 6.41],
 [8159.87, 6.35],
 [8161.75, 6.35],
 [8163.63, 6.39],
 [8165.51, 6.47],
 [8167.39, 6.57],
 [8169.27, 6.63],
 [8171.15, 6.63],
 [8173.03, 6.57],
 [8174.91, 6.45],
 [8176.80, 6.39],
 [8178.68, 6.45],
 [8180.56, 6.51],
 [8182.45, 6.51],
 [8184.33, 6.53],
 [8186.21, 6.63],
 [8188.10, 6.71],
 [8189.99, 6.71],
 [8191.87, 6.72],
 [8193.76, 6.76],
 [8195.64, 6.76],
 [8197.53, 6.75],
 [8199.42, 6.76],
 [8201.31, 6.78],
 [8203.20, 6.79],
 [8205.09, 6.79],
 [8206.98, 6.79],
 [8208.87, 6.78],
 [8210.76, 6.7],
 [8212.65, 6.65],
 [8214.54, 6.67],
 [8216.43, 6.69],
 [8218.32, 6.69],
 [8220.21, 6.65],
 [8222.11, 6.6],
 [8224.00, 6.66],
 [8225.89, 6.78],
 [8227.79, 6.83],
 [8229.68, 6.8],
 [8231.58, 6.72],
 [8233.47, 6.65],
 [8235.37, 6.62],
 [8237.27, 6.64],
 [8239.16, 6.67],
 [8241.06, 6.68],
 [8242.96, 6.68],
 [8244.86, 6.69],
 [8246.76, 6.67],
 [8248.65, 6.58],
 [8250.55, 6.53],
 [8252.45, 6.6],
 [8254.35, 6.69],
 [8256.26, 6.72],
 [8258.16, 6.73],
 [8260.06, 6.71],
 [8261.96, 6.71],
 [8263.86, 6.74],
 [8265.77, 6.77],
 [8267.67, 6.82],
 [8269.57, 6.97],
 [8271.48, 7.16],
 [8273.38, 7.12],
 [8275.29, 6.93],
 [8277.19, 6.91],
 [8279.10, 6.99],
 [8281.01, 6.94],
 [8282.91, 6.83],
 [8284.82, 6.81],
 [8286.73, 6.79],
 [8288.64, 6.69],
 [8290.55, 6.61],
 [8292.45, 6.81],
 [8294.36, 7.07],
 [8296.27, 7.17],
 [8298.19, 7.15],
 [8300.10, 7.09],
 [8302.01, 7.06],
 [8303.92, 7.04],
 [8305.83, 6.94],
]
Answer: 3.22 AA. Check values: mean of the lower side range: 6.98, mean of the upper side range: 6.69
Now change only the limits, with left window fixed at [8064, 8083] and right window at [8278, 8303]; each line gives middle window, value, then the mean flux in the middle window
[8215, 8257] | 2.1 AA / 6.67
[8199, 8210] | 0.5 AA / 6.78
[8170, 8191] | 1.7 AA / 6.56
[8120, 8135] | 1.4 AA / 6.56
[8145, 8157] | 1.1 AA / 6.5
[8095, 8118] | 1.0 AA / 6.92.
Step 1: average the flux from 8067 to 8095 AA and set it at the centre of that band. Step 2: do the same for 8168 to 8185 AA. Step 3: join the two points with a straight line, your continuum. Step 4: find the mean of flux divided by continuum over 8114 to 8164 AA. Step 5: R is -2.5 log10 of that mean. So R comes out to 0.04 mag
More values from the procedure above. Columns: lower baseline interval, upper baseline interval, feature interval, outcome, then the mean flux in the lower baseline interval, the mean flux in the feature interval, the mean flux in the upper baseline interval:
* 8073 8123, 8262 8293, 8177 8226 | 0.036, 6.97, 6.68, 6.87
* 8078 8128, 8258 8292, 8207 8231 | 0.024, 6.89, 6.71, 6.85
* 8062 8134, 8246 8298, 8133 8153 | 0.058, 6.97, 6.57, 6.82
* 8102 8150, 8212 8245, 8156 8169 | 0.037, 6.64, 6.44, 6.69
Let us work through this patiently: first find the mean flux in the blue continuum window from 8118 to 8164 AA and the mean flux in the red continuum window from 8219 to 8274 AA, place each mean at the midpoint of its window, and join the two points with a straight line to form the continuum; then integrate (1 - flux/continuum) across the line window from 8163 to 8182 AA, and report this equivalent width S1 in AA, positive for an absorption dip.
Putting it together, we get 0.2 AA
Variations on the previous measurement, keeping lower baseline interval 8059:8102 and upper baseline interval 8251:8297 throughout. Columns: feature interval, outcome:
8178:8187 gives 0.6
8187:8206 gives 0.7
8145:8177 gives 2.7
